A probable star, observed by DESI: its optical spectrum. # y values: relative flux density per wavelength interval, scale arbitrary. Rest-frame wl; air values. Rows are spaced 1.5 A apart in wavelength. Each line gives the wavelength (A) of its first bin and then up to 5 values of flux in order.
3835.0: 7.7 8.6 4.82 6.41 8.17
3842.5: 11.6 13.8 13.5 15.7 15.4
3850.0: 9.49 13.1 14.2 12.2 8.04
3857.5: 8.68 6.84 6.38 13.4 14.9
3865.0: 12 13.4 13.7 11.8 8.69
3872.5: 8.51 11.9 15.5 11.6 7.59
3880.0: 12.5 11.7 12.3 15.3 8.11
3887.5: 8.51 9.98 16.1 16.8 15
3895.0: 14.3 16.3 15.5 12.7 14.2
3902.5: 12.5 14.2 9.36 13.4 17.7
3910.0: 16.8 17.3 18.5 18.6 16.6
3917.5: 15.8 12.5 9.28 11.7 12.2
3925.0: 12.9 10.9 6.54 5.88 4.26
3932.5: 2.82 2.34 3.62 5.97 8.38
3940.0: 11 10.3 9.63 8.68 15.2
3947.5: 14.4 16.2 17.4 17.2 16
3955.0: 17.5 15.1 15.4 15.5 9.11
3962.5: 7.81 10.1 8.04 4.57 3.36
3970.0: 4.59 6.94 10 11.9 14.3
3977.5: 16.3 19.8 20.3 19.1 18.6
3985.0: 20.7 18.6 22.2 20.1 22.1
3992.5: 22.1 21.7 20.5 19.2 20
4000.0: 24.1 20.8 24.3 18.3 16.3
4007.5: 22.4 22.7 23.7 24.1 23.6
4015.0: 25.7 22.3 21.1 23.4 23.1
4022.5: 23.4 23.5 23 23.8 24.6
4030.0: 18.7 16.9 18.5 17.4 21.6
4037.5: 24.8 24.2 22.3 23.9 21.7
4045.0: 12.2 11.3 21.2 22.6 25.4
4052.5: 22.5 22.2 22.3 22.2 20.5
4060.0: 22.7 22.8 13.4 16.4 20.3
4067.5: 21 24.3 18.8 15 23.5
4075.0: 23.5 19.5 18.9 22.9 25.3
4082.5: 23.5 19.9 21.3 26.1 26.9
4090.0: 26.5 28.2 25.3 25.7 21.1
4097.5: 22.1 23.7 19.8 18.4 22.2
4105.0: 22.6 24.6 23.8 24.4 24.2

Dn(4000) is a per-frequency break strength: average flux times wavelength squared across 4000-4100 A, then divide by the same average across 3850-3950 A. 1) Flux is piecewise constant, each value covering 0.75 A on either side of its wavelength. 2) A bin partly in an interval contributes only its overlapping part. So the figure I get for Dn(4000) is 2.0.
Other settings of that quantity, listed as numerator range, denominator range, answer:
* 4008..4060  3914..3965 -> 2.02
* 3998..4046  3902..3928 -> 1.65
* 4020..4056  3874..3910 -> 1.74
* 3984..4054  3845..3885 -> 1.97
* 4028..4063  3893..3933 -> 1.72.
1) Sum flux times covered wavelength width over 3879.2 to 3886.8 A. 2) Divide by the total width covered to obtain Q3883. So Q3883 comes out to 11.9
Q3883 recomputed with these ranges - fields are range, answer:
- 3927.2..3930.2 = 6.29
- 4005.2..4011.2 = 21.2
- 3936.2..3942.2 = 8.86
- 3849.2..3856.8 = 11.4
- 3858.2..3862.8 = 8.94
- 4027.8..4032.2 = 20.1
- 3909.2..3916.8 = 17.5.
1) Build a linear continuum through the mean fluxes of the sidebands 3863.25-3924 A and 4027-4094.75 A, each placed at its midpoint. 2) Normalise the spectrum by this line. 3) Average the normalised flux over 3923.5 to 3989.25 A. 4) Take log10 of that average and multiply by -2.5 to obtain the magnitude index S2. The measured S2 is 0.36 mag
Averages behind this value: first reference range 13.3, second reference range 21.5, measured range 11.9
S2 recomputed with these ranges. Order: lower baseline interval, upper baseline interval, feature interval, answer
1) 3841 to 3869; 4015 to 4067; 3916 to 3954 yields 0.45 mag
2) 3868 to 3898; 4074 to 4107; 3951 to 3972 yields 0.43 mag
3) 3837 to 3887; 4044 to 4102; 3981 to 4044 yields -0.17 mag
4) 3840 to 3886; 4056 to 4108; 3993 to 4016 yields -0.19 mag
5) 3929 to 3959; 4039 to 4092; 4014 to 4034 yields -0.23 mag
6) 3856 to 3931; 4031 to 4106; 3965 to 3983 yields 0.39 mag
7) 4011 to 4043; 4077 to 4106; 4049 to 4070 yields 0.07 mag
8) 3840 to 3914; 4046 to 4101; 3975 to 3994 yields -0.10 mag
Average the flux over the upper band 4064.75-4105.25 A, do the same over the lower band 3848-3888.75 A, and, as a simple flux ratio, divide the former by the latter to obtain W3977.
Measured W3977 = 1.98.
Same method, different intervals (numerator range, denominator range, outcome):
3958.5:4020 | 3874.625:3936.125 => 1.44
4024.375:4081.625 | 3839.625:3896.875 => 1.75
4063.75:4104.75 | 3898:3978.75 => 1.91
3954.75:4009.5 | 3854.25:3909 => 1.34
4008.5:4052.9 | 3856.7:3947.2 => 1.87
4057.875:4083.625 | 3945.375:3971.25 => 1.71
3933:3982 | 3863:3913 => 0.88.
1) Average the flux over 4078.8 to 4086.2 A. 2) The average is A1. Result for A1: 22.6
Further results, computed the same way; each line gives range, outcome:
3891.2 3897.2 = 15.6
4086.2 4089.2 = 26.4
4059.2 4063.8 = 19.6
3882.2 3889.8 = 10.9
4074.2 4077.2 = 21.6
